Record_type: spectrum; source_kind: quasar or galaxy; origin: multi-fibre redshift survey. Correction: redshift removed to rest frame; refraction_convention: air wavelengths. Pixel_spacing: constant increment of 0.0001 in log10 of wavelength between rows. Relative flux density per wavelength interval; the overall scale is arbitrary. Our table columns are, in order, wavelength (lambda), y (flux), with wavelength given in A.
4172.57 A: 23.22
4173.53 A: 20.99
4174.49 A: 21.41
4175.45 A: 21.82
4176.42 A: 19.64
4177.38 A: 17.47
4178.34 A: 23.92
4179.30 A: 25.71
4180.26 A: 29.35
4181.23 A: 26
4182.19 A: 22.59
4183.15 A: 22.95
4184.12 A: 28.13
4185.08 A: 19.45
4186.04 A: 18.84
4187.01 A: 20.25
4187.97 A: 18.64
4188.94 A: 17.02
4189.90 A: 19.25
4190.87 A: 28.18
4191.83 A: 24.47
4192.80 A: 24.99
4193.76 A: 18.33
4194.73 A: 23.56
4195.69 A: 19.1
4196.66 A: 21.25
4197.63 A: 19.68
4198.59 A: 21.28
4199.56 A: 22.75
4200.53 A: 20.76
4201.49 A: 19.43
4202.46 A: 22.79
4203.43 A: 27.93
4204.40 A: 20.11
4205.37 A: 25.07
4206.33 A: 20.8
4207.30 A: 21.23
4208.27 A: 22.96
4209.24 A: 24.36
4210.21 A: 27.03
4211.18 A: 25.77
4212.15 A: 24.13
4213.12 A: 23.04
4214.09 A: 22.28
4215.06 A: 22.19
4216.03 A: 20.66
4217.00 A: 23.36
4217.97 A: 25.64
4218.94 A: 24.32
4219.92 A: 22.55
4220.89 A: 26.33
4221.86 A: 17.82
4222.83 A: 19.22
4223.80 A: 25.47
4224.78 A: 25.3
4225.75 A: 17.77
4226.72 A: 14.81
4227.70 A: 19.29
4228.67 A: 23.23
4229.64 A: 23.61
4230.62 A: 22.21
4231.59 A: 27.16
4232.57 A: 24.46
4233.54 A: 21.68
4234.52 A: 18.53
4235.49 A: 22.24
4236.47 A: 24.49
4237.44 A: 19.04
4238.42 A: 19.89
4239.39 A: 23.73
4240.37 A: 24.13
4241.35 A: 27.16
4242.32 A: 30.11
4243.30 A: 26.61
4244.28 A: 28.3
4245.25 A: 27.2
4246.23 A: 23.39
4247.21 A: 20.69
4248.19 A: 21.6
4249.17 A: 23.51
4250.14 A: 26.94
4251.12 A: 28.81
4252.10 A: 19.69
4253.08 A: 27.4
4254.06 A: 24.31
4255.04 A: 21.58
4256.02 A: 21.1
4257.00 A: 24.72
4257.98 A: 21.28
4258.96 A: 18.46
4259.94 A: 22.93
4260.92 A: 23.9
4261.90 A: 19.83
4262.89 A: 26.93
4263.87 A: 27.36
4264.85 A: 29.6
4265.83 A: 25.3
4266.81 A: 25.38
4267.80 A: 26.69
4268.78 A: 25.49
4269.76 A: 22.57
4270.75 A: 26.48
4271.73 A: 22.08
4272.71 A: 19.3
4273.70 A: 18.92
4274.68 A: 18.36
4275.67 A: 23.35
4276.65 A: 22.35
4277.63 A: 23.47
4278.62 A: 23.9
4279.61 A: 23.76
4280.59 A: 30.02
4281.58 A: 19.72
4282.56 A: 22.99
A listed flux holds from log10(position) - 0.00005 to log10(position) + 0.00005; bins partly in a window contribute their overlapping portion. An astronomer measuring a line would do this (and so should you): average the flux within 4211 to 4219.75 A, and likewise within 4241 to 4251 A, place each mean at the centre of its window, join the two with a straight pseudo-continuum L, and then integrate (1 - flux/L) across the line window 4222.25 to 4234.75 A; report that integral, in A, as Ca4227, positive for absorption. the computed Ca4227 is 1.3 A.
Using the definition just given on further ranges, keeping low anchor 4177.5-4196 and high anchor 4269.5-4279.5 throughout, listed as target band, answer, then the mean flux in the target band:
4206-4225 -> -0.65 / 23.2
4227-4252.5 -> -1.59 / 23.7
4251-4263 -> -0.35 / 22.8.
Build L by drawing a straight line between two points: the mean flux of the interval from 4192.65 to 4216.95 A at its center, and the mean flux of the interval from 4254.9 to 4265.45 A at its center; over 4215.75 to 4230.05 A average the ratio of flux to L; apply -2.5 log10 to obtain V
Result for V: 0.04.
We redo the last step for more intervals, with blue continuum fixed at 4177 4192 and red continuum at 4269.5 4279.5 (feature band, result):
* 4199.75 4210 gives -0.01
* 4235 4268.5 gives -0.09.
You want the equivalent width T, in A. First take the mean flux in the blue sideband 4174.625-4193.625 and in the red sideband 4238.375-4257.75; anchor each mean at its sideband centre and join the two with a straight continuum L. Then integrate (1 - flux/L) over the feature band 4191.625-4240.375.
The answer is 2.4 A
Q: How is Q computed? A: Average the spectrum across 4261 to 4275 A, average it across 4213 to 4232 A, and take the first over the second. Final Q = 1.07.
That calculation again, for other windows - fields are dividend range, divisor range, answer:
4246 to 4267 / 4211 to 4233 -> 1.06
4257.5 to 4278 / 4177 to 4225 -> 1.03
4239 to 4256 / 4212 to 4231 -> 1.13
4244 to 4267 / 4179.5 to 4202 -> 1.09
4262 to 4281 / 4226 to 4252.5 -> 1.03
